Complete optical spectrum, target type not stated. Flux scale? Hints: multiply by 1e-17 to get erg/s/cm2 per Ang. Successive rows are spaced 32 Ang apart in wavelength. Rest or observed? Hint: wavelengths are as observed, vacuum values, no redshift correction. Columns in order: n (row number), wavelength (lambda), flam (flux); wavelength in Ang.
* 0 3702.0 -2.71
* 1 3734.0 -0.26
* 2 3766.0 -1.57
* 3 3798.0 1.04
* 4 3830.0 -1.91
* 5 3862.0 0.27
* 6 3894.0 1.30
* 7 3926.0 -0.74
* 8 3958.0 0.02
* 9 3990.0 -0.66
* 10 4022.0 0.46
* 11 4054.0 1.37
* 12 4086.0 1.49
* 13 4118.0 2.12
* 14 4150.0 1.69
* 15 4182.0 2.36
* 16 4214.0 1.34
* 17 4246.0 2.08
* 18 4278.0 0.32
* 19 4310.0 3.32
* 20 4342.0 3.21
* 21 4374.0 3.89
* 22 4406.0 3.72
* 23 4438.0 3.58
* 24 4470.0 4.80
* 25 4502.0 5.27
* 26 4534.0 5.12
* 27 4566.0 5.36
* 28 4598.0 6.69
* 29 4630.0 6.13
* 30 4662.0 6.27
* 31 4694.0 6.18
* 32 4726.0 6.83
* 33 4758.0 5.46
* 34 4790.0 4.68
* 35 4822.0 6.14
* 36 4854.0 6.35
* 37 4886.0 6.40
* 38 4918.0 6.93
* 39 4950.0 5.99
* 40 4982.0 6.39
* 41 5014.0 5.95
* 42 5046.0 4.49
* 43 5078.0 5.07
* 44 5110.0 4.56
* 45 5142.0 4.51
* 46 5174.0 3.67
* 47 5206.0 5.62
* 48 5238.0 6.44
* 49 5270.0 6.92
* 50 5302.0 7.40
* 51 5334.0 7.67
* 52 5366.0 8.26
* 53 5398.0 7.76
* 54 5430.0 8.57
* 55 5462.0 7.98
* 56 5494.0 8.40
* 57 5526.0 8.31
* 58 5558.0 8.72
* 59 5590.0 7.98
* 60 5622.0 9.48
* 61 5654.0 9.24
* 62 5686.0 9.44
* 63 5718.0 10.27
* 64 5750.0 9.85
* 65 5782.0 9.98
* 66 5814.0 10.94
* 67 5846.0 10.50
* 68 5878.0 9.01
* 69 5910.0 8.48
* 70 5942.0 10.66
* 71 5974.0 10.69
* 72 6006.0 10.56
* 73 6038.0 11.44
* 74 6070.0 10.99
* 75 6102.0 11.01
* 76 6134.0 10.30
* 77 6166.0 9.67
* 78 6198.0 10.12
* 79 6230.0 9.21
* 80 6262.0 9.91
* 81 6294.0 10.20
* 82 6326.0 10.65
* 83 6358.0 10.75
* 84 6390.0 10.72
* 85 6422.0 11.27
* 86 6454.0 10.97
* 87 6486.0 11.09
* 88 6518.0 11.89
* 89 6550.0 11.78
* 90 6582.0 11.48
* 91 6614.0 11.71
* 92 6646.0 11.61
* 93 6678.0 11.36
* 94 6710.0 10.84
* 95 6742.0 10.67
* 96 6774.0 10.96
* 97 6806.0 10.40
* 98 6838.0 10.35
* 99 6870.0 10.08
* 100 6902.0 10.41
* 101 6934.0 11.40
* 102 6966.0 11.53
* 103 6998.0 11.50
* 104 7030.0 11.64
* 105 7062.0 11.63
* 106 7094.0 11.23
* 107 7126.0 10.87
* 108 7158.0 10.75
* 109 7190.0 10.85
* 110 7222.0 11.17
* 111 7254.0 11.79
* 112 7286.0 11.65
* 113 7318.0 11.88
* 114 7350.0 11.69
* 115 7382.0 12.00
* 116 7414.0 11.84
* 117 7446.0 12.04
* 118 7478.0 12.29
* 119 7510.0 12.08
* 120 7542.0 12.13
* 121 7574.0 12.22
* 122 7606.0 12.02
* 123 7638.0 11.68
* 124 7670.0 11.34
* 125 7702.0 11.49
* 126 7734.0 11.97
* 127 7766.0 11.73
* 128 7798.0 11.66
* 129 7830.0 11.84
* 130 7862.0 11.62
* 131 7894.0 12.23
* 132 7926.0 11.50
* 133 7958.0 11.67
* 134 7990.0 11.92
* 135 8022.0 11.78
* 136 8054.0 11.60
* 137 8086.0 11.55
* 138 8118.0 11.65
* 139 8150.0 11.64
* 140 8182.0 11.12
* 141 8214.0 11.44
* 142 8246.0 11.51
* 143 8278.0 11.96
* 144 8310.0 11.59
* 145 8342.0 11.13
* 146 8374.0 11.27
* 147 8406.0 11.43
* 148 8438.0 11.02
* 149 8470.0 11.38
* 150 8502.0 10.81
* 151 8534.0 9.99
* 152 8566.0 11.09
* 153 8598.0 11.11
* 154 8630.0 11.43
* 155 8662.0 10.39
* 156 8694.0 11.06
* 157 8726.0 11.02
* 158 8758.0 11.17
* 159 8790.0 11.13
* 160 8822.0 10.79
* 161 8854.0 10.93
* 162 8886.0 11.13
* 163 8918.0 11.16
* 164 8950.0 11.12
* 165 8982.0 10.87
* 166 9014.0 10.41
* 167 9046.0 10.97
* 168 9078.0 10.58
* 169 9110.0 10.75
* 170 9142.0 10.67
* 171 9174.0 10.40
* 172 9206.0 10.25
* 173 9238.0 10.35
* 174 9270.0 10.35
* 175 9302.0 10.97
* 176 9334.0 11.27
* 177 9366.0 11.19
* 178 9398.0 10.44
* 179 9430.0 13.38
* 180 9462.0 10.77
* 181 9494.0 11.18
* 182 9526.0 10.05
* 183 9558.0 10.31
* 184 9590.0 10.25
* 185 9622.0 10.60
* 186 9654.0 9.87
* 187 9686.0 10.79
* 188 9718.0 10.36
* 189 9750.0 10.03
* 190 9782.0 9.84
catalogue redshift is 0.000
